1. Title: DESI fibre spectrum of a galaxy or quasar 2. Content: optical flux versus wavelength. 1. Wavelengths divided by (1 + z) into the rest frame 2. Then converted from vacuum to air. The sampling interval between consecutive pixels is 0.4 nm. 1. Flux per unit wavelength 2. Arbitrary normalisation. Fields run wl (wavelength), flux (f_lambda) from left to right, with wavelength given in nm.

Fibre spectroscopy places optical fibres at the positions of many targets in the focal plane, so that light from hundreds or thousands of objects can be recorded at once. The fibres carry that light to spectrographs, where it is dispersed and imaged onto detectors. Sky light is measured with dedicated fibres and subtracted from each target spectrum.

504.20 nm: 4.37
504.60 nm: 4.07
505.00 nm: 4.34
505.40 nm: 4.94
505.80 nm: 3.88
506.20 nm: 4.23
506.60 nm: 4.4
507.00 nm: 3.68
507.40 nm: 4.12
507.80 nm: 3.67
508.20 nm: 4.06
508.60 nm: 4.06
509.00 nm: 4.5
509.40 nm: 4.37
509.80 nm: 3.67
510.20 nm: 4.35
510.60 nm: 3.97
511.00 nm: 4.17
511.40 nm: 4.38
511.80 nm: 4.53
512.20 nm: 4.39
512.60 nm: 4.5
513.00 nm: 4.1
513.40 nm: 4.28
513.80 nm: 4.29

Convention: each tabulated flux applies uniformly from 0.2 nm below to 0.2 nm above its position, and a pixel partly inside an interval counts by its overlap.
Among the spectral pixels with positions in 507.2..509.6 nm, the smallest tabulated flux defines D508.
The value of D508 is 3.67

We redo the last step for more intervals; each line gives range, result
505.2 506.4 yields 3.88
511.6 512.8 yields 4.39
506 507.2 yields 3.68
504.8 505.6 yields 4.34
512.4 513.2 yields 4.1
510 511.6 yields 3.97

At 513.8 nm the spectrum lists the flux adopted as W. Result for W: 4.29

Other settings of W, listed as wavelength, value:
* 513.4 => 4.28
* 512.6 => 4.5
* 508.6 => 4.06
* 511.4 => 4.38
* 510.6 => 3.97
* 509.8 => 3.67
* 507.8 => 3.67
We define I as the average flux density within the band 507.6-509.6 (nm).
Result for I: 4.13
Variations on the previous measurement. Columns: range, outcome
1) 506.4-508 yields 3.97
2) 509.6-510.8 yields 4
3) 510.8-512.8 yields 4.39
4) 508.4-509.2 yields 4.28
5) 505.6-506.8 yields 4.17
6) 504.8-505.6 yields 4.64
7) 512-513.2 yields 4.33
